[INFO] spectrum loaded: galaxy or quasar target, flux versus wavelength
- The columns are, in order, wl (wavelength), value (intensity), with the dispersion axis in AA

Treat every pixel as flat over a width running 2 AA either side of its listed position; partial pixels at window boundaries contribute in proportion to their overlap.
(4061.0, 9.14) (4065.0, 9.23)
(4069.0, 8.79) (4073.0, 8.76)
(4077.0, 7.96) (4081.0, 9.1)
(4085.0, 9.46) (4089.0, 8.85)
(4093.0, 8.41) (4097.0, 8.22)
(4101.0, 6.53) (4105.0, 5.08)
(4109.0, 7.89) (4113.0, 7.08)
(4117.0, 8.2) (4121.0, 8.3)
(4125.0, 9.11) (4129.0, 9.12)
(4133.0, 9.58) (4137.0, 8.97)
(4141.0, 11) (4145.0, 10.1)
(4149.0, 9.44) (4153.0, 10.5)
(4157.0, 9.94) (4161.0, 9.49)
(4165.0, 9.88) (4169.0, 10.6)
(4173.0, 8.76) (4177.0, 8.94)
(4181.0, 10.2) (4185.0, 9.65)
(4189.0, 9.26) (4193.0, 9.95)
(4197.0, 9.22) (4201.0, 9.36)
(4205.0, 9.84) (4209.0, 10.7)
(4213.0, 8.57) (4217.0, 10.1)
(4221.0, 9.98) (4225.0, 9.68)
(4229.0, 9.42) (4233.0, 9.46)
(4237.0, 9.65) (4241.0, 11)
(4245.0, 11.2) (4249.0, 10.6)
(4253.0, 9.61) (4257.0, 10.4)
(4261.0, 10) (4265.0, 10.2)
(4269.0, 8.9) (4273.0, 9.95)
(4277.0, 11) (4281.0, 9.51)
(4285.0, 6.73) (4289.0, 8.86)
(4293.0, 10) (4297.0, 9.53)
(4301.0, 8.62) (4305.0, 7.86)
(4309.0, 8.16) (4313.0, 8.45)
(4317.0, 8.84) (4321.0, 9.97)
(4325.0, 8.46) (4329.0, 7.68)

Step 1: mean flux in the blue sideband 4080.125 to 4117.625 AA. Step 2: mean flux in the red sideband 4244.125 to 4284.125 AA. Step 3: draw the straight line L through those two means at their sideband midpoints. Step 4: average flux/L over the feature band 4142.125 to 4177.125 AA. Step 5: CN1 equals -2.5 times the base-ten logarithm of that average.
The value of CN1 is -0.14 mag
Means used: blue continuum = 7.83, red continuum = 10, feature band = 9.81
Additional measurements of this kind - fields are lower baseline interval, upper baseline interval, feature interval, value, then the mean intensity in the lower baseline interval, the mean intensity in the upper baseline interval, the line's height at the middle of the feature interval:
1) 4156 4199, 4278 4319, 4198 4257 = -0.08 mag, 9.62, 8.71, 9.24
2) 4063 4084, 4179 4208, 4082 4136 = 0.11 mag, 8.8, 9.68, 9.06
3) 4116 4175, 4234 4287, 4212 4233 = 0.02 mag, 9.56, 9.9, 9.78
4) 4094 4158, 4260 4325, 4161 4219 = -0.09 mag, 8.67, 9.13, 8.84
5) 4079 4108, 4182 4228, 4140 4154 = -0.16 mag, 7.95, 9.67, 8.77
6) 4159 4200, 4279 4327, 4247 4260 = -0.12 mag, 9.59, 8.75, 9.09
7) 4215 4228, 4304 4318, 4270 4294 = -0.06 mag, 9.88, 8.32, 8.83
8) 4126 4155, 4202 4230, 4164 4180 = 0.02 mag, 9.79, 9.75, 9.78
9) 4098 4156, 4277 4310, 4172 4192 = -0.09 mag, 8.65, 8.82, 8.71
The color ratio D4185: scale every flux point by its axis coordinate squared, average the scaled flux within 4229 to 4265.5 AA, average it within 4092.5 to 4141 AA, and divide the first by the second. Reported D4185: 1.3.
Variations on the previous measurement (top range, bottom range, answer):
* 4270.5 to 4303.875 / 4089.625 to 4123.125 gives 1.34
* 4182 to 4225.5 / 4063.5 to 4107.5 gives 1.25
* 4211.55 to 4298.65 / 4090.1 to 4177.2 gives 1.16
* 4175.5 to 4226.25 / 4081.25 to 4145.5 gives 1.19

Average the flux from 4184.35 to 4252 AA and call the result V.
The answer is 9.86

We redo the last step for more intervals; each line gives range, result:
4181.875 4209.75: 9.69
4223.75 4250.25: 10.1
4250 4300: 9.56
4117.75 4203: 9.57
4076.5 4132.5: 8.14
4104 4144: 8.56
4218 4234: 9.67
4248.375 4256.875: 10.1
